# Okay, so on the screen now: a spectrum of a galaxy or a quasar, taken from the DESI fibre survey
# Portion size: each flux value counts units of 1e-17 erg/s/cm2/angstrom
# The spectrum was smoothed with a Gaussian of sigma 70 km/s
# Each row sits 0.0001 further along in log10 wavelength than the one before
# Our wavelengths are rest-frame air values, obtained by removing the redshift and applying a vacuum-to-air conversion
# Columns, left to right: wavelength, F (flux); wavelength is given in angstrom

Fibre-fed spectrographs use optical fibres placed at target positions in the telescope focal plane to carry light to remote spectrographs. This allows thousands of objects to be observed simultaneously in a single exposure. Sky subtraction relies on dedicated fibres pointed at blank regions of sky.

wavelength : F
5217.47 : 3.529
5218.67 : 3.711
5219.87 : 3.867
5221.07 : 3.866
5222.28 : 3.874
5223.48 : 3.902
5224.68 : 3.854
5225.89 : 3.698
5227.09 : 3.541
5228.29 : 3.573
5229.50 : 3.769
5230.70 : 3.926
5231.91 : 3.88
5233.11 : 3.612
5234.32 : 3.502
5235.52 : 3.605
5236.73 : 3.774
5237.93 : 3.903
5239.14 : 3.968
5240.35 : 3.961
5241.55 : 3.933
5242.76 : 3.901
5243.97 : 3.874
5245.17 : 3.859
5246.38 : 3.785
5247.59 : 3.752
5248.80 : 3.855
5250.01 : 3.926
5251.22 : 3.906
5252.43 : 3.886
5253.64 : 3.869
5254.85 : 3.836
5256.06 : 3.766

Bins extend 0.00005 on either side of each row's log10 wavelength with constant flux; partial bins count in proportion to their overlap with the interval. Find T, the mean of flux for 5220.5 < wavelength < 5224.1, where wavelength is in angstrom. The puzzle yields 3.88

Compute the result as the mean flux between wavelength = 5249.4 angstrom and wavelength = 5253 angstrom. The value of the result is 3.9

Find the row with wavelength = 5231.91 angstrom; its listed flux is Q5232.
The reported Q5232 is 3.88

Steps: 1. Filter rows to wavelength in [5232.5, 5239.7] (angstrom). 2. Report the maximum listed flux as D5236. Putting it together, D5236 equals 3.968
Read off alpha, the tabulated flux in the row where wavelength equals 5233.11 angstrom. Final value 3.612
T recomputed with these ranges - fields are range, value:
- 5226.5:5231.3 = 3.7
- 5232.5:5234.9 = 3.56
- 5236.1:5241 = 3.9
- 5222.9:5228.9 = 3.71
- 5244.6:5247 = 3.81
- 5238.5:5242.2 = 3.95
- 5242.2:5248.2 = 3.83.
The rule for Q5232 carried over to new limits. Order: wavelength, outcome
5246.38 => 3.785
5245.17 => 3.859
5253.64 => 3.869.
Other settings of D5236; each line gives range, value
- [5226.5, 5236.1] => 3.926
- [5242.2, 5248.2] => 3.901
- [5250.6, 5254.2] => 3.906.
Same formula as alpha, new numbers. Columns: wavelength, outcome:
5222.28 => 3.874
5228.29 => 3.573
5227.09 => 3.541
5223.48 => 3.902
